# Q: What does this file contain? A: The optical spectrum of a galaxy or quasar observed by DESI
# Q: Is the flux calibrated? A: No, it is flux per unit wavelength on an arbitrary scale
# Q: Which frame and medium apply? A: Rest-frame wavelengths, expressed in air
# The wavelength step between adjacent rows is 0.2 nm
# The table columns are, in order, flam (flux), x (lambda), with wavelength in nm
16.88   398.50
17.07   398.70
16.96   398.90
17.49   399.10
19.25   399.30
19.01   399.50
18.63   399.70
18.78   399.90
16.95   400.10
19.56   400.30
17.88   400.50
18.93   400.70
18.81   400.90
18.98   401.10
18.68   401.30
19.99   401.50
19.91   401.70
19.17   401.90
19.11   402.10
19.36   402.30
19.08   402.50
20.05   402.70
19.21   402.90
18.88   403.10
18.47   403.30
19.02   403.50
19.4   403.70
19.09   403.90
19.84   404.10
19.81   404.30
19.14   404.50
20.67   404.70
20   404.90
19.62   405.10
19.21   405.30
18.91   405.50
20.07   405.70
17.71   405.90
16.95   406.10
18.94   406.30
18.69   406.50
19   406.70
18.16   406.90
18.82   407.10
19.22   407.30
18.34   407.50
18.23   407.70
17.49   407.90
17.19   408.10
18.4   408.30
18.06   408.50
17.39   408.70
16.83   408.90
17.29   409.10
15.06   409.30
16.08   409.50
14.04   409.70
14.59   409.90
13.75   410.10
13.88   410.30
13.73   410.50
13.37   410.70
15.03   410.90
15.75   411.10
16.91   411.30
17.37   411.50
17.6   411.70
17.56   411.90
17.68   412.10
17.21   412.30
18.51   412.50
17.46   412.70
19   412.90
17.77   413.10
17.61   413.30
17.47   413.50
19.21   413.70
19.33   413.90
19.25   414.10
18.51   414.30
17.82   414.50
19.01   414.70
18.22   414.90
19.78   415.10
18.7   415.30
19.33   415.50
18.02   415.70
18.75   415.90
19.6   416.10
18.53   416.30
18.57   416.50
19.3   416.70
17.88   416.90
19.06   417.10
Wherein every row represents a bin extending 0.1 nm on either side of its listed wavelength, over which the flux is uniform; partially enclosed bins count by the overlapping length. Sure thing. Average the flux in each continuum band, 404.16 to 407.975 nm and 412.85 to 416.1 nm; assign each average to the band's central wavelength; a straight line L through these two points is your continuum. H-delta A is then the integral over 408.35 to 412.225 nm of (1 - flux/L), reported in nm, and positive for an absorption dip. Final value 0.586 nm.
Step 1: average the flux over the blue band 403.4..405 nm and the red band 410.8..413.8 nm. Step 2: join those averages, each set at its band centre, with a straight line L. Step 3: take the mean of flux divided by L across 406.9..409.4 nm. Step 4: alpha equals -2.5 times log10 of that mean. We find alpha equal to 0.05 mag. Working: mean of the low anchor 19.6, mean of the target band 17.7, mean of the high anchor 17.5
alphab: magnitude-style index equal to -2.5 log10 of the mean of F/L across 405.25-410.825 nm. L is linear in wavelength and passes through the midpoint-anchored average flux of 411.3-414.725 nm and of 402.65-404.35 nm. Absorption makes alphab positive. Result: 0.10 mag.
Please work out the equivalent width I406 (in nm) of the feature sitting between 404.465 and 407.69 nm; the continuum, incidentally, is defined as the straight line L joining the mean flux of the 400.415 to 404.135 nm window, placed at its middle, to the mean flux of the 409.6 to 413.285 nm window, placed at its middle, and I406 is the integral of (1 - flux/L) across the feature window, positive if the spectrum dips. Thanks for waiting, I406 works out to -0.18 nm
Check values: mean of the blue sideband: 19.1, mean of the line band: 18.9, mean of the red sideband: 16.2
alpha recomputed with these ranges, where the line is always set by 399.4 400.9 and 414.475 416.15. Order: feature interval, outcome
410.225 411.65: 0.22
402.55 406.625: -0.03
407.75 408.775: 0.06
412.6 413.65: 0.05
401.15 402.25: -0.04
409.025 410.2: 0.23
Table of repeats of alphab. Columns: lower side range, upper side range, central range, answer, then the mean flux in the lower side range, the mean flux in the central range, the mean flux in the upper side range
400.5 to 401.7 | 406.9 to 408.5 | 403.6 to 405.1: -0.06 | 19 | 19.7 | 18.2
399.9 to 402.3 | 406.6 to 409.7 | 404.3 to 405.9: -0.08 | 18.9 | 19.5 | 17.6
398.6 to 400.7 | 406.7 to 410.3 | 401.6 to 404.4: -0.09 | 18.2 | 19.3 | 17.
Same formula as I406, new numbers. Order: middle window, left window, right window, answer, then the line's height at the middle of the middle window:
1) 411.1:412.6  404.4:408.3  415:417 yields 0.11 nm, 18.8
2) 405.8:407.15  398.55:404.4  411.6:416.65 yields 0.03 nm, 18.7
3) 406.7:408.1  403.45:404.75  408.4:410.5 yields -0.10 nm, 17.1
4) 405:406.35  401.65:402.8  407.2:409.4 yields -0.03 nm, 18.4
